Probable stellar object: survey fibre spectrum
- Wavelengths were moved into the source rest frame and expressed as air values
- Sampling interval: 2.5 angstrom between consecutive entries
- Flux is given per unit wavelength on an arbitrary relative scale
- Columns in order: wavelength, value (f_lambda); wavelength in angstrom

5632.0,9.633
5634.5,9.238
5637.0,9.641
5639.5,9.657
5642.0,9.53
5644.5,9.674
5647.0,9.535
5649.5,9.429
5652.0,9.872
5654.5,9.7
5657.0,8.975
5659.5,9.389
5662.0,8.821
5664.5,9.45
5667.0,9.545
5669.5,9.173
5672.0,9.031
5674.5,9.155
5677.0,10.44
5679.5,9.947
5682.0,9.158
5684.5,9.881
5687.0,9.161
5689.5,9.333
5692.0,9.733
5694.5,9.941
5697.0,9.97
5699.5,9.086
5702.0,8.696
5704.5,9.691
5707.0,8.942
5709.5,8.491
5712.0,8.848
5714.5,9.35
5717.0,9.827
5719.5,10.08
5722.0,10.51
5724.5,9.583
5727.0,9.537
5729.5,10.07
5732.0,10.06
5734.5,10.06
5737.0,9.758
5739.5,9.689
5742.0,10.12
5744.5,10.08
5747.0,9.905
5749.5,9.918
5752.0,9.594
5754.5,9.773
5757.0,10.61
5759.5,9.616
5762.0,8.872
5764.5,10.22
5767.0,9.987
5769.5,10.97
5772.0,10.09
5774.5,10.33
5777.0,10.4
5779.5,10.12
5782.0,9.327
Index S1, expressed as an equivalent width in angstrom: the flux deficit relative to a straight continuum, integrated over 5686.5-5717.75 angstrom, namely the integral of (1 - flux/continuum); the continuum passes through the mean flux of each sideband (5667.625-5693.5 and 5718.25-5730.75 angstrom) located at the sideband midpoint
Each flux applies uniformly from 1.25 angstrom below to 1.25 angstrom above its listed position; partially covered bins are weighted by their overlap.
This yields 1.3 angstrom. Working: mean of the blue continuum 9.51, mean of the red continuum 9.96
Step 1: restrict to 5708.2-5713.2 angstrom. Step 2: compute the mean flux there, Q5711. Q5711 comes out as 8.67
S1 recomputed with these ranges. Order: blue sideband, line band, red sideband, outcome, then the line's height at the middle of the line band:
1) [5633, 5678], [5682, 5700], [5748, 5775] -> 0.1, 9.63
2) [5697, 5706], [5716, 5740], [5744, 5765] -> -1.0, 9.54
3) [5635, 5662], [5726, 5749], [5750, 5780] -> 0.0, 9.91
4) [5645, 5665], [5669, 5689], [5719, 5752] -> 0.1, 9.56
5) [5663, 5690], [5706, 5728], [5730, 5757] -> 0.6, 9.75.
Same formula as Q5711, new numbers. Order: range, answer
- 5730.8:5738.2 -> 9.96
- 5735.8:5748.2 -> 9.91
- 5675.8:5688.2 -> 9.72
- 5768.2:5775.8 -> 10.5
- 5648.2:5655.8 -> 9.66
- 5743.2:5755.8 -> 9.86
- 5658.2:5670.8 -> 9.27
